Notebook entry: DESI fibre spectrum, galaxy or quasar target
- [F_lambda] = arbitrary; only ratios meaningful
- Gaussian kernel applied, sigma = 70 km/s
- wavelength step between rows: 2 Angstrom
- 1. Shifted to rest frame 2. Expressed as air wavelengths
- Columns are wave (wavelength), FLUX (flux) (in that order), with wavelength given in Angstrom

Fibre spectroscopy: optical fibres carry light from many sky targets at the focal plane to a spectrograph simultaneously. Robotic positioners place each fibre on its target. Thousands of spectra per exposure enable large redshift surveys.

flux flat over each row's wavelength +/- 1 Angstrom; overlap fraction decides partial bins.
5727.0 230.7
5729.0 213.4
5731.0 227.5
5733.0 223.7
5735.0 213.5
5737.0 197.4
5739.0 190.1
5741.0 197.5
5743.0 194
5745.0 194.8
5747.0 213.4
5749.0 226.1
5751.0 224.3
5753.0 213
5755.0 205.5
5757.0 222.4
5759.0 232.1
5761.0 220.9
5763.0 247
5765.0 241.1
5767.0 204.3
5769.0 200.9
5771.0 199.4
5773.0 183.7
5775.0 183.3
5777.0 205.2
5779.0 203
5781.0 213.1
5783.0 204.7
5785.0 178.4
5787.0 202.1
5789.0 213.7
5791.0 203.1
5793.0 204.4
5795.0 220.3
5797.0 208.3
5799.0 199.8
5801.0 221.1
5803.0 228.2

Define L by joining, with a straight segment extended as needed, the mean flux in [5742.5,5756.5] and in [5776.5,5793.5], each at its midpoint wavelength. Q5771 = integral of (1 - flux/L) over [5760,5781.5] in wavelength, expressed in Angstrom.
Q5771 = -0.3 Angstrom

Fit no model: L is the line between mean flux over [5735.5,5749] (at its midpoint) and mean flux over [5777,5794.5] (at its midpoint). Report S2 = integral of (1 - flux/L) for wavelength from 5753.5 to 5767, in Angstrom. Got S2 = -1.6 Angstrom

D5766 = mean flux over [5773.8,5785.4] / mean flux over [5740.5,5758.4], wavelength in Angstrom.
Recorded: 0.9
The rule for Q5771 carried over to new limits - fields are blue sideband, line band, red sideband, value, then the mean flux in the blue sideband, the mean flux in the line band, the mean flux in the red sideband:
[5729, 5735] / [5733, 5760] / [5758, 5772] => 1.4 Angstrom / 222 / 210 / 221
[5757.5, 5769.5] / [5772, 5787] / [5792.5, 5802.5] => 1.6 Angstrom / 225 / 196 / 212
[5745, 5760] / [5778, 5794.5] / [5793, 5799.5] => 0.6 Angstrom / 218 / 203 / 209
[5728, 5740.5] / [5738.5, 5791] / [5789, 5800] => 0.2 Angstrom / 210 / 208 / 208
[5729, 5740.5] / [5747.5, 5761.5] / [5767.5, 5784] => -1.1 Angstrom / 210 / 220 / 199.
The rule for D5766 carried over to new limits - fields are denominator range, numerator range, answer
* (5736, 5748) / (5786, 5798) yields 1.05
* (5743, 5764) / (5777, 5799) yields 0.94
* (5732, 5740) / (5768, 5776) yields 0.93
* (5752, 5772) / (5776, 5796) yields 0.94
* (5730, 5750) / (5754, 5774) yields 1.04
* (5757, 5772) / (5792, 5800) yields 0.94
